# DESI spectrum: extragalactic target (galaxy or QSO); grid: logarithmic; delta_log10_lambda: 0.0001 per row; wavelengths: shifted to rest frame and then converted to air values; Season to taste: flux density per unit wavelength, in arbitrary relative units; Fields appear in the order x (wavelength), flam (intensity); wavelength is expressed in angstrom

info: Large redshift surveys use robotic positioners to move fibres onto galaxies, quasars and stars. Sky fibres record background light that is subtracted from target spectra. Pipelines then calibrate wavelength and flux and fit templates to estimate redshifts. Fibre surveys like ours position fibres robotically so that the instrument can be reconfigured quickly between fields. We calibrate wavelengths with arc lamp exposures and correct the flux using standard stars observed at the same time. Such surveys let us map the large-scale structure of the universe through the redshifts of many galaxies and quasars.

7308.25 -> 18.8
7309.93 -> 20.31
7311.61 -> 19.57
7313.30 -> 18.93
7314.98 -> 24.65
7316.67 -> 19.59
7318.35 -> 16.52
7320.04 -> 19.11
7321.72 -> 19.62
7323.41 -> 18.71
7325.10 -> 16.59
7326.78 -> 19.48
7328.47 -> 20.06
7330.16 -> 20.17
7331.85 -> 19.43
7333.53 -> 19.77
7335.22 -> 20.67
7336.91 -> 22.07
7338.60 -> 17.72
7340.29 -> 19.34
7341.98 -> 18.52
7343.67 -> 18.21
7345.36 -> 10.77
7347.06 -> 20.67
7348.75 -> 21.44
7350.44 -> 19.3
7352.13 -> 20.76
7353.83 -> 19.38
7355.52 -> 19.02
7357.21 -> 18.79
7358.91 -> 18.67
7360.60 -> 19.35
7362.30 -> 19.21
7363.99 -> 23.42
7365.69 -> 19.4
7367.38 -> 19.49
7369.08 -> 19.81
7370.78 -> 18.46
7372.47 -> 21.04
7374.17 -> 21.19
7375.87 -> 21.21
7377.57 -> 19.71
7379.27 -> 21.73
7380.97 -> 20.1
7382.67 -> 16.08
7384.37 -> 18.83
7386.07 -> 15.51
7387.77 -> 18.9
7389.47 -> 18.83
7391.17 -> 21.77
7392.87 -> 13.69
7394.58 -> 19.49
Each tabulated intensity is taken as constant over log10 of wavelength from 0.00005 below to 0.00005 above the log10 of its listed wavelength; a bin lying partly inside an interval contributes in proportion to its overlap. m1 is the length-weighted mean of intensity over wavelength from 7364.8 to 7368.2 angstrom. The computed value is 19.5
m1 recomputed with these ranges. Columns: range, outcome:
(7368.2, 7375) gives 20.1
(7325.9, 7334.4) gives 19.8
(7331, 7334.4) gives 19.6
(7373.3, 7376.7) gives 21.2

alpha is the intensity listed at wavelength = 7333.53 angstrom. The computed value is 19.77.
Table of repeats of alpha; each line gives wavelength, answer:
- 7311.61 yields 19.57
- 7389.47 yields 18.83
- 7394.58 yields 19.49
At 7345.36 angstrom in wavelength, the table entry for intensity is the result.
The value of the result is 10.77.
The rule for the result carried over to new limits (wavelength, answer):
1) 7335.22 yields 20.67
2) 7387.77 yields 18.9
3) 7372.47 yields 21.04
